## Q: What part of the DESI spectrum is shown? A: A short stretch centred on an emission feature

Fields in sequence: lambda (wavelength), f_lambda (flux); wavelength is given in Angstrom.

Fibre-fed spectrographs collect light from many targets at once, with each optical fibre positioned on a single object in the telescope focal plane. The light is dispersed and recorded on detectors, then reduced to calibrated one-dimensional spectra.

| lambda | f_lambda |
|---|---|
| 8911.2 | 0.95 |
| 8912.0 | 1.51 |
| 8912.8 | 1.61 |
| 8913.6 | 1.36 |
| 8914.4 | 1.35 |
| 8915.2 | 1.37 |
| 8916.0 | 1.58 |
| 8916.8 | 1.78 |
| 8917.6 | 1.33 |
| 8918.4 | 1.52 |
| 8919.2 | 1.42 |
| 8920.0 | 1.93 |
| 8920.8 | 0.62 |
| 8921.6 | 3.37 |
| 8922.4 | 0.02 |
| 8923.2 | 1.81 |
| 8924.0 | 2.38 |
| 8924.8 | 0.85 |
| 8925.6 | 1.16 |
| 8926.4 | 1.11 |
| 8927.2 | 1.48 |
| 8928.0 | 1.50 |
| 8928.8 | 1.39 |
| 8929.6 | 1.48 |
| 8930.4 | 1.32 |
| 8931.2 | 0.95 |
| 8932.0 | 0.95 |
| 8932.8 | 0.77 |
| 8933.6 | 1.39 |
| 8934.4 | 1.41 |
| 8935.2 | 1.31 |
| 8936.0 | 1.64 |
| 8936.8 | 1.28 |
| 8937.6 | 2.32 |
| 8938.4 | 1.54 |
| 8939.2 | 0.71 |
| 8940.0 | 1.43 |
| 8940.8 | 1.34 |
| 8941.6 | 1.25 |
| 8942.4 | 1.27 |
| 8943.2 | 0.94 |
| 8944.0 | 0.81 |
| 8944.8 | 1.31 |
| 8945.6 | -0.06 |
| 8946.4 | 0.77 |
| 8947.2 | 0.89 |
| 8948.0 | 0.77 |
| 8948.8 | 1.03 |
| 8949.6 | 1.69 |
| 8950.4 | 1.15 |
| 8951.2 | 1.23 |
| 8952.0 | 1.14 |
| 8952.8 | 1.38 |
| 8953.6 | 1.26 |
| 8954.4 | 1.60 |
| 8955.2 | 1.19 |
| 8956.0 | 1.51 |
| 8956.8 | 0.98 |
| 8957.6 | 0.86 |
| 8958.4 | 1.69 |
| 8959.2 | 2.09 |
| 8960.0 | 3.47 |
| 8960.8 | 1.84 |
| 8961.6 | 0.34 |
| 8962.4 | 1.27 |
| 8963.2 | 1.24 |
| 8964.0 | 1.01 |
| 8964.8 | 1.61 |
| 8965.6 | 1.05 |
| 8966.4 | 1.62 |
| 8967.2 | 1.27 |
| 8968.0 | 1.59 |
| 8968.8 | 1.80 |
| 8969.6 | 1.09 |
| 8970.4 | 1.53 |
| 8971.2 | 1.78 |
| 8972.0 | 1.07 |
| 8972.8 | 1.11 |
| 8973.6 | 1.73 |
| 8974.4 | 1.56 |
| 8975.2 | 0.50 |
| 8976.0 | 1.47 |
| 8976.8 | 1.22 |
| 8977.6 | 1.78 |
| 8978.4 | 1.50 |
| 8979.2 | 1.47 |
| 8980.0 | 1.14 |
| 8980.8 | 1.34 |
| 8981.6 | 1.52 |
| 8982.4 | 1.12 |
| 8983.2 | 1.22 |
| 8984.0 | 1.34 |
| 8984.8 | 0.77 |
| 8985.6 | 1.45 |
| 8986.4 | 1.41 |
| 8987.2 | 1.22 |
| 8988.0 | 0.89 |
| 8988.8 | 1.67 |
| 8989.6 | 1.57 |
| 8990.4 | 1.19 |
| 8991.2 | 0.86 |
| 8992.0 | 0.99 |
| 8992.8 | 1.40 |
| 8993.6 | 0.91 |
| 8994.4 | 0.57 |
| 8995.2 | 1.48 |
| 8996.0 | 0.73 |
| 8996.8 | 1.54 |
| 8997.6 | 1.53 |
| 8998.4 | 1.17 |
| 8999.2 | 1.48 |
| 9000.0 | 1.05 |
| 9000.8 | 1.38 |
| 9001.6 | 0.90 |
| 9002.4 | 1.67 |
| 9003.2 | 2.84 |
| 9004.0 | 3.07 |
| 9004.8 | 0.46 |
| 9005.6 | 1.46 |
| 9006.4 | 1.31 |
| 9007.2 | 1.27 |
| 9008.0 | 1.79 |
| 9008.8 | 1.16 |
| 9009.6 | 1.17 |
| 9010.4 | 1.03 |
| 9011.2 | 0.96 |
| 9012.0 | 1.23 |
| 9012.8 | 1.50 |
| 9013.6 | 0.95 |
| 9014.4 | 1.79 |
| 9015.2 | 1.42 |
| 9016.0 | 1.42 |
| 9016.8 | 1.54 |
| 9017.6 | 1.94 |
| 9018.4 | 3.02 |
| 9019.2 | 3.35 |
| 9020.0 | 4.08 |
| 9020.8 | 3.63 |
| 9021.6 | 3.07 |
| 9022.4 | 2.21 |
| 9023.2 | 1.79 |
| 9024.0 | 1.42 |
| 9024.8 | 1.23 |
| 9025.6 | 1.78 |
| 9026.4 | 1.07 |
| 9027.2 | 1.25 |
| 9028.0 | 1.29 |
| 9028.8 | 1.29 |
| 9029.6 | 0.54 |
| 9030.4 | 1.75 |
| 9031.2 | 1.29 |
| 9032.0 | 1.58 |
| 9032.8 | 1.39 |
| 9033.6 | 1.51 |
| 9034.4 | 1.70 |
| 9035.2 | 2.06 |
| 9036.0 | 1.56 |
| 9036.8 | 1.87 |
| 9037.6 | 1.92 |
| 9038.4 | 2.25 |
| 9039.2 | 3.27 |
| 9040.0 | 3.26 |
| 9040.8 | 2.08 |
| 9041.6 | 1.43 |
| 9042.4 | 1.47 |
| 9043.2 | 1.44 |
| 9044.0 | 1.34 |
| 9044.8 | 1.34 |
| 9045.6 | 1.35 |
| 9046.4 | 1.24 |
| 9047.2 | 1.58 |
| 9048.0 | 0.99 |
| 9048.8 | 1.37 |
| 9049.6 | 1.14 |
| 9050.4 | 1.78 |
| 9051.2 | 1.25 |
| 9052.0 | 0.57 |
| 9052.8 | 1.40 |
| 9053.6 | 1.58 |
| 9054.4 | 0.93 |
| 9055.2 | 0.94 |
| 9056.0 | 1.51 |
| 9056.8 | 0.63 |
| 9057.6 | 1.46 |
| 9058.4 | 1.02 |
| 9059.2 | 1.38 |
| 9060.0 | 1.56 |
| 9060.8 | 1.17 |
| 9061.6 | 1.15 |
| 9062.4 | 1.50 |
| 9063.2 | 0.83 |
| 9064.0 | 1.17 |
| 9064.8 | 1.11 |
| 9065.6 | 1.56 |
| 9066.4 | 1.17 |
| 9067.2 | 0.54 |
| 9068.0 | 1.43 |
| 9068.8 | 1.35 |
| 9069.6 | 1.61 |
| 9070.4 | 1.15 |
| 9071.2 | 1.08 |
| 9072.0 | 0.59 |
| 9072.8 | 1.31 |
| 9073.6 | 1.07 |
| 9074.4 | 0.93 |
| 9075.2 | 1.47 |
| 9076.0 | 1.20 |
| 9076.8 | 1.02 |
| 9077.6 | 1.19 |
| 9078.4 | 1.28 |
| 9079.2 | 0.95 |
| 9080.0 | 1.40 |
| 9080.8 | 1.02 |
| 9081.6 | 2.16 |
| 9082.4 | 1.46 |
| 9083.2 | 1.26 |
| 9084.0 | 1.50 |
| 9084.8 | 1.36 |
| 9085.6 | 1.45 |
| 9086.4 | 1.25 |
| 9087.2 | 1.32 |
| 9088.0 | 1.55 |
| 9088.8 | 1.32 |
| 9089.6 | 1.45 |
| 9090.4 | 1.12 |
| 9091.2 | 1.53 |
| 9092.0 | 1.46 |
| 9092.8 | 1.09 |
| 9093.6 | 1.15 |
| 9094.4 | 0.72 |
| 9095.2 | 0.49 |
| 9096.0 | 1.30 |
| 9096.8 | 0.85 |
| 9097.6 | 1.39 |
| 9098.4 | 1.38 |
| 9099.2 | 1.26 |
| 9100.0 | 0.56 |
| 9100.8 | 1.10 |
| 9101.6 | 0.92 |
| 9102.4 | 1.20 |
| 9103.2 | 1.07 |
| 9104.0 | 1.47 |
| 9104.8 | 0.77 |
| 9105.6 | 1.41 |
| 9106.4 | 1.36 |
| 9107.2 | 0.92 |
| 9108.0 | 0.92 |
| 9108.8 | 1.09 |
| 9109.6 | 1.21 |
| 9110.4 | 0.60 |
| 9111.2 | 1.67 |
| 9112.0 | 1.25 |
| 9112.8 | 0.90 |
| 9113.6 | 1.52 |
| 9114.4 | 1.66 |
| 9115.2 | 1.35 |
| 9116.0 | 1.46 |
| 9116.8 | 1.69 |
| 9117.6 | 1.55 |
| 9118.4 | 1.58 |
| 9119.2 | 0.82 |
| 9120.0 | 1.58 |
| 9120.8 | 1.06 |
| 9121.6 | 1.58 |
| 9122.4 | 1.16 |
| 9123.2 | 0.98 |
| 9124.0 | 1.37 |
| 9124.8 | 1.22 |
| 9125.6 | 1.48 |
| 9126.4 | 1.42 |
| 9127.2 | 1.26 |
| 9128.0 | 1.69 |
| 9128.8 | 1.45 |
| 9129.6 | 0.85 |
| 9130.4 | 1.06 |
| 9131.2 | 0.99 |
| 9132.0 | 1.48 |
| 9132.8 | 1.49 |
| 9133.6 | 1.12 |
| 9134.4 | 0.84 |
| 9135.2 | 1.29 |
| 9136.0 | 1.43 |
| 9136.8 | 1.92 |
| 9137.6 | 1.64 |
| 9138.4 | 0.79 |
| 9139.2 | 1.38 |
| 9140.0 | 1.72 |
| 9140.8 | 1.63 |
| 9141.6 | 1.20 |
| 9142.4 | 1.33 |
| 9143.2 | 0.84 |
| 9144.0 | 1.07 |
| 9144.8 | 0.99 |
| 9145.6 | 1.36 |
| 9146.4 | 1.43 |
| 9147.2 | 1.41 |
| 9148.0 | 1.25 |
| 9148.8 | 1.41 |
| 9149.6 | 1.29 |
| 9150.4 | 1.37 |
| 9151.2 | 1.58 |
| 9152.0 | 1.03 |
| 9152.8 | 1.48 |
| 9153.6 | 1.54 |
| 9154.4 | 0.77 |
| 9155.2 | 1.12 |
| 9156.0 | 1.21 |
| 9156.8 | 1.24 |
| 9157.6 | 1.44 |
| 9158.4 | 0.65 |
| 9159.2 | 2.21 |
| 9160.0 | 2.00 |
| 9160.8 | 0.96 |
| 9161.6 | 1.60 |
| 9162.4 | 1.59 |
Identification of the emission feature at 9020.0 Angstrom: [S II] 6716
